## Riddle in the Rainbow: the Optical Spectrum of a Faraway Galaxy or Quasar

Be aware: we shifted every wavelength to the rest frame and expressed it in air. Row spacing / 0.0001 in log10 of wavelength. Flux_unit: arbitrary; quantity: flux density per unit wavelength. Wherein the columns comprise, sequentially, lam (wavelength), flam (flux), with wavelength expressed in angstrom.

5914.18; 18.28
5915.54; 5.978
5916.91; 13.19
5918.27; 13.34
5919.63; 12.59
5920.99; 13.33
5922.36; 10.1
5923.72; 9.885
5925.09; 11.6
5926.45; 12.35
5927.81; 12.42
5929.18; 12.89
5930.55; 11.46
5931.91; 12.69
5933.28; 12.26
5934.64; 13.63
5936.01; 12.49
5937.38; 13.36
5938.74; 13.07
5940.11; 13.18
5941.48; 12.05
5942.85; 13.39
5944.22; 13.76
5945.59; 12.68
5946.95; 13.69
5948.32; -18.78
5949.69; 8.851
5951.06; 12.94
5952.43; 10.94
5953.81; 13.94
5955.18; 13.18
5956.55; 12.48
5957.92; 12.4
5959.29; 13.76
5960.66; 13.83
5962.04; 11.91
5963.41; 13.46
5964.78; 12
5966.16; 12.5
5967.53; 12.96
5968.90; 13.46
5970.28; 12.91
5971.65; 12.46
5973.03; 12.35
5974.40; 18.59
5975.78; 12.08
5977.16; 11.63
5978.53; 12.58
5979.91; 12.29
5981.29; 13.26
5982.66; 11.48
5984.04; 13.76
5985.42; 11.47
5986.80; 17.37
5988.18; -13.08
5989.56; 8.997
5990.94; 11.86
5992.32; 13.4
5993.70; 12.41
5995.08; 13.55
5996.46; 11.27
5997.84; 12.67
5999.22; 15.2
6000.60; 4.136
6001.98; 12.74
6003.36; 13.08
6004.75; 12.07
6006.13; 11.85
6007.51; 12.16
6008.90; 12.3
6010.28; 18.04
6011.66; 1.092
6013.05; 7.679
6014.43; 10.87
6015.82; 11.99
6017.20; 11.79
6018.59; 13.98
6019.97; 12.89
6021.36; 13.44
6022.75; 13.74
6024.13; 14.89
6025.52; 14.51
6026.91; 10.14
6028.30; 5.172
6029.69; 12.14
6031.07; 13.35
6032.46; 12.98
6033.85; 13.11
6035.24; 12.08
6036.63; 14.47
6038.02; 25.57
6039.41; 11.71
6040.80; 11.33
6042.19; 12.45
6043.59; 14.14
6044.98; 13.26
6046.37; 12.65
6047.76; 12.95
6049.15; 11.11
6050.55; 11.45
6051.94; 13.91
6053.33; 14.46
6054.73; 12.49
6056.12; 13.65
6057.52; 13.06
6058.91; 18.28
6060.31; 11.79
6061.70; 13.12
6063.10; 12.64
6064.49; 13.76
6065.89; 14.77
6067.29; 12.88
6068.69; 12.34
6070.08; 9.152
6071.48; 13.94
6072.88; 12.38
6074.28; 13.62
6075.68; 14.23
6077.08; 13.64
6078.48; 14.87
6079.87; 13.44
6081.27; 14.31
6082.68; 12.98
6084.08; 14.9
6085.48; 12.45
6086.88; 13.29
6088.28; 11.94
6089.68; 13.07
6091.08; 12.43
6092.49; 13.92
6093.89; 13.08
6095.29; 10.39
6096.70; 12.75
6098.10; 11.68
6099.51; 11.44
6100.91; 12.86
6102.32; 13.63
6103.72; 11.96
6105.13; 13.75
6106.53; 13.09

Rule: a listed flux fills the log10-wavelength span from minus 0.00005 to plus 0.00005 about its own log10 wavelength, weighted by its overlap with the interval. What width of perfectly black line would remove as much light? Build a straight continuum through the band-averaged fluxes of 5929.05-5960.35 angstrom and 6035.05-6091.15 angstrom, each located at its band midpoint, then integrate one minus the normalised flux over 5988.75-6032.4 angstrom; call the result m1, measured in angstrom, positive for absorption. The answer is 2.9 angstrom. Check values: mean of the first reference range 11.3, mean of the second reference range 13.5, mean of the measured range 11.7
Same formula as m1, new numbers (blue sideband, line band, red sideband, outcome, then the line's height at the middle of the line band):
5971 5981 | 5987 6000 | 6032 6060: 3.4 angstrom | 13.3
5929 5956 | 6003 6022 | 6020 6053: 1.4 angstrom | 12.6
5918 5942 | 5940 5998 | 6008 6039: 4.8 angstrom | 12.4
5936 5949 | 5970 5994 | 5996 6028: -1.1 angstrom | 10.9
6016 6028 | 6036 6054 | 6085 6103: -1.5 angstrom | 12.8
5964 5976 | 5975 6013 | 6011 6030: 3.6 angstrom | 12.2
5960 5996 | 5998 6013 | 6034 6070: 1.6 angstrom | 12.5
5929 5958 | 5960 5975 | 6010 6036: -2.6 angstrom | 11.3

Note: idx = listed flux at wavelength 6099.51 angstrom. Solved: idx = 11.44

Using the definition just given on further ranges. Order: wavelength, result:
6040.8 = 11.33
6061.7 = 13.12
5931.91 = 12.69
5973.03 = 12.35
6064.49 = 13.76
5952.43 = 10.94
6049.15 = 11.11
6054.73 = 12.49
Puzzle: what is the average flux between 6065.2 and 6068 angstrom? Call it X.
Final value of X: 13.8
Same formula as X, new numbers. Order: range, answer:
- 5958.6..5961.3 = 13.8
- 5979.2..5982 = 12.8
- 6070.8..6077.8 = 13.6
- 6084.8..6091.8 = 12.6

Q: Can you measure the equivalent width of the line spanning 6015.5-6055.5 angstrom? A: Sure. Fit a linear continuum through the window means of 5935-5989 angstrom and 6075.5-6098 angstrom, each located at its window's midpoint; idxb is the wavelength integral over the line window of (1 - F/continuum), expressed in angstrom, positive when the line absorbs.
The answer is -1.9 angstrom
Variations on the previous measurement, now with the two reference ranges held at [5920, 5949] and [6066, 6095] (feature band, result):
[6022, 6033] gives 0.2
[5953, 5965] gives -1.7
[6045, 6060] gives -0.7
